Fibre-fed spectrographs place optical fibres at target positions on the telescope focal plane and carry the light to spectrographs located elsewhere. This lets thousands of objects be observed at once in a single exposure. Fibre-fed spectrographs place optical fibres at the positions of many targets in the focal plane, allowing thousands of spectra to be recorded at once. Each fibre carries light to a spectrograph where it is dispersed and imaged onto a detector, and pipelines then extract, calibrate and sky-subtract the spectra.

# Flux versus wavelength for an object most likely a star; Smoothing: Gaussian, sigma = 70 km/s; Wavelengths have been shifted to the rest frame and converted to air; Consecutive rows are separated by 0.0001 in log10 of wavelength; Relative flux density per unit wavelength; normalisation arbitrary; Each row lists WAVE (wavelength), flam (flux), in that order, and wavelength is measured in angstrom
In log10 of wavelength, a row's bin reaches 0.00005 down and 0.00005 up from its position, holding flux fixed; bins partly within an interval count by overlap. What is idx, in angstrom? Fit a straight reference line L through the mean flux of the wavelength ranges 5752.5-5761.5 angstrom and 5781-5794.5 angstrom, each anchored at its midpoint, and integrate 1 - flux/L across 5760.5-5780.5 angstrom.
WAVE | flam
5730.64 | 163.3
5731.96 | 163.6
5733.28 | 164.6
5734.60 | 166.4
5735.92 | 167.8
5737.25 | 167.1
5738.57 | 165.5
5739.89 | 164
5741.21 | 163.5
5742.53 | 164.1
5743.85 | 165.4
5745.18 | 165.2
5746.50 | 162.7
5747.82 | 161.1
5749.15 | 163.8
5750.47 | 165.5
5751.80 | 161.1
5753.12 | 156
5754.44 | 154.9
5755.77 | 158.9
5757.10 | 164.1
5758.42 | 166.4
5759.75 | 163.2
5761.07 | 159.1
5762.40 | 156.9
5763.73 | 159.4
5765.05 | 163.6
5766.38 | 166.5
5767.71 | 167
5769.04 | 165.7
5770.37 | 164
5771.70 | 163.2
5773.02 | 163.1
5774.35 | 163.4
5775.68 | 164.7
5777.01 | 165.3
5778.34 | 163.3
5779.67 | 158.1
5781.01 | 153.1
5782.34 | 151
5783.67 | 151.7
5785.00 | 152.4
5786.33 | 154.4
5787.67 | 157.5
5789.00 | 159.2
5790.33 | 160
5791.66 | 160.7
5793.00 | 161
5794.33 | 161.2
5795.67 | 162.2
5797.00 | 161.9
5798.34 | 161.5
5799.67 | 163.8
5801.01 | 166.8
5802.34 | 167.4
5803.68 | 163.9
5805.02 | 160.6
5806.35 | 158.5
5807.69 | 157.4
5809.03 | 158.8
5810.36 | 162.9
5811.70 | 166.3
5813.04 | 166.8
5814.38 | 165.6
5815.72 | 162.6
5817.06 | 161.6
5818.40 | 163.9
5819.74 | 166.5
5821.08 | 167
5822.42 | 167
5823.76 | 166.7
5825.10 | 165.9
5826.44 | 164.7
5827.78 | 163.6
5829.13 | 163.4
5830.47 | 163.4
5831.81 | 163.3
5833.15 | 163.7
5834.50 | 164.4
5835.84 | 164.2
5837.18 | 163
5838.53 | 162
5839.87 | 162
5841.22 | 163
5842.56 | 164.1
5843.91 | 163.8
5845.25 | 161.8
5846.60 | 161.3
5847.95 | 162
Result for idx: -0.5 angstrom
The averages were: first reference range 160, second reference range 157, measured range 163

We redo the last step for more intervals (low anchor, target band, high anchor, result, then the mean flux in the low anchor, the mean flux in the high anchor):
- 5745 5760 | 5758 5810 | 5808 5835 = 0.63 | 162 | 164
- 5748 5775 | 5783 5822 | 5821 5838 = 0.50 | 162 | 165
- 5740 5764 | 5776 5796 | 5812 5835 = 0.62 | 162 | 165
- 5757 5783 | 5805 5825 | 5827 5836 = -0.05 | 162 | 164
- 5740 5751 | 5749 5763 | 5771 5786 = 0.13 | 164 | 159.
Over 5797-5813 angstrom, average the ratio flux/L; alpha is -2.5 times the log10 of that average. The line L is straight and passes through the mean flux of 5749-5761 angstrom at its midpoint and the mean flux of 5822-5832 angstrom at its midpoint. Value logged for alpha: 0.01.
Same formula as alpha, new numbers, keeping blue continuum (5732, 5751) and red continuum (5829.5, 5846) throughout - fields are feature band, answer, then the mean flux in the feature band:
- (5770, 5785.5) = 0.03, 159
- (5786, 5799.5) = 0.02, 160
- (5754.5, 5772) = 0.01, 163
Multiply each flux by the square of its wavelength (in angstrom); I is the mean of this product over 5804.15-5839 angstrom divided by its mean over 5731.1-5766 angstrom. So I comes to 1.03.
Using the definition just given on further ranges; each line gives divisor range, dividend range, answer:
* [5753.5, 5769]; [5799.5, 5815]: 1.02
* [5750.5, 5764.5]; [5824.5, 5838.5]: 1.05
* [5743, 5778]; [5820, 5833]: 1.04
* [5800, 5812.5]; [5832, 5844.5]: 1.02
